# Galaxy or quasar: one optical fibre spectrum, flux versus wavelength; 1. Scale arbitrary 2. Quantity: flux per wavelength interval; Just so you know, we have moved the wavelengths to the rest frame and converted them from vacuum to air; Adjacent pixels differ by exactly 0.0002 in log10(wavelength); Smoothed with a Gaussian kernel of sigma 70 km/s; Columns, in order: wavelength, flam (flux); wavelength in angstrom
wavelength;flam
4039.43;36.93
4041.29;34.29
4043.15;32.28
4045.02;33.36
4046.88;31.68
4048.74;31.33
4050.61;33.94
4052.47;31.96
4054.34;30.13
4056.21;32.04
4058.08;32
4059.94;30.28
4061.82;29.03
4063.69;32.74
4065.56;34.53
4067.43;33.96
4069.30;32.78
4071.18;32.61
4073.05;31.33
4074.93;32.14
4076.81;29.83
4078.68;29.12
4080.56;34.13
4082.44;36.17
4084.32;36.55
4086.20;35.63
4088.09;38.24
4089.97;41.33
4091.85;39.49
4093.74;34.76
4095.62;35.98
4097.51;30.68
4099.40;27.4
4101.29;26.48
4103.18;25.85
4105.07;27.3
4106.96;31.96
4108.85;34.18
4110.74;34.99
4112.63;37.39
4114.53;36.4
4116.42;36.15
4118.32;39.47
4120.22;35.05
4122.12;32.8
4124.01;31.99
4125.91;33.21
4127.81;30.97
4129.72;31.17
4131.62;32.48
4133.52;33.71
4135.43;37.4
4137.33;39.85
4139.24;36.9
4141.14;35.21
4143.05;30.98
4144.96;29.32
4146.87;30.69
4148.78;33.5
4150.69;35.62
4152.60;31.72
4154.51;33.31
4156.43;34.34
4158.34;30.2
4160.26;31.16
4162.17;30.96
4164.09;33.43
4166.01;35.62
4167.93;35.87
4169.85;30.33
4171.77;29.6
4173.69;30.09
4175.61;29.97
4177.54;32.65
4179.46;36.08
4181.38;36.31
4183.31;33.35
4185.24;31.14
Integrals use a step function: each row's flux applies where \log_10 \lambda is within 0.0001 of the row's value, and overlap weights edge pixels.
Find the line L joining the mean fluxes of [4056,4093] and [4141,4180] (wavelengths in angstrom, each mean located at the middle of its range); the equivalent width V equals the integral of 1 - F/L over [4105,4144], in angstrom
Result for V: -1.8 angstrom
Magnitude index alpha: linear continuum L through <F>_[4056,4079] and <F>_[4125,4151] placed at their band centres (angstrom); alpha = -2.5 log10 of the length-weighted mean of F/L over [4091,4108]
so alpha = 0.05 mag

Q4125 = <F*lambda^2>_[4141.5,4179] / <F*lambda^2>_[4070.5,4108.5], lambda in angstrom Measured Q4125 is 1.01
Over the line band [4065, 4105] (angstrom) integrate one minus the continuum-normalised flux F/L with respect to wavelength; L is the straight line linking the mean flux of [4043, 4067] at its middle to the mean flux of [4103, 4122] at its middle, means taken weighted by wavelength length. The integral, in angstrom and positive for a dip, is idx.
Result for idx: -0.1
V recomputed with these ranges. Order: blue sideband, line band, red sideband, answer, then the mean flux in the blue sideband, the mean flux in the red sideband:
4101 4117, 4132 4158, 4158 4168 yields -1.0 angstrom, 32.5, 32.8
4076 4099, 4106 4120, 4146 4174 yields -0.7 angstrom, 35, 32.5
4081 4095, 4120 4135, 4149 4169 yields 1.0 angstrom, 37.3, 33.2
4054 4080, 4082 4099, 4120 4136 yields -2.1 angstrom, 31.7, 33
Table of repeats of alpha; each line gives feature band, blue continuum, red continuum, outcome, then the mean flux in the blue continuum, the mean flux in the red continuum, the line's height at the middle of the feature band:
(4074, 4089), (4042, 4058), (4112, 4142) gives -0.02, 32.1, 35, 33.3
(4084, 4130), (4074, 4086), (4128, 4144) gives 0.00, 33.2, 34.5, 33.8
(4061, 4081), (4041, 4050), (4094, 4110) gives -0.02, 32.5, 30.3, 31.5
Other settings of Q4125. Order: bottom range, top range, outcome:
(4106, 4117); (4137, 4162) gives 0.96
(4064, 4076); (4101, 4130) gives 1.03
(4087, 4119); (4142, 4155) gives 0.97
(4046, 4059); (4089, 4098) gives 1.18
